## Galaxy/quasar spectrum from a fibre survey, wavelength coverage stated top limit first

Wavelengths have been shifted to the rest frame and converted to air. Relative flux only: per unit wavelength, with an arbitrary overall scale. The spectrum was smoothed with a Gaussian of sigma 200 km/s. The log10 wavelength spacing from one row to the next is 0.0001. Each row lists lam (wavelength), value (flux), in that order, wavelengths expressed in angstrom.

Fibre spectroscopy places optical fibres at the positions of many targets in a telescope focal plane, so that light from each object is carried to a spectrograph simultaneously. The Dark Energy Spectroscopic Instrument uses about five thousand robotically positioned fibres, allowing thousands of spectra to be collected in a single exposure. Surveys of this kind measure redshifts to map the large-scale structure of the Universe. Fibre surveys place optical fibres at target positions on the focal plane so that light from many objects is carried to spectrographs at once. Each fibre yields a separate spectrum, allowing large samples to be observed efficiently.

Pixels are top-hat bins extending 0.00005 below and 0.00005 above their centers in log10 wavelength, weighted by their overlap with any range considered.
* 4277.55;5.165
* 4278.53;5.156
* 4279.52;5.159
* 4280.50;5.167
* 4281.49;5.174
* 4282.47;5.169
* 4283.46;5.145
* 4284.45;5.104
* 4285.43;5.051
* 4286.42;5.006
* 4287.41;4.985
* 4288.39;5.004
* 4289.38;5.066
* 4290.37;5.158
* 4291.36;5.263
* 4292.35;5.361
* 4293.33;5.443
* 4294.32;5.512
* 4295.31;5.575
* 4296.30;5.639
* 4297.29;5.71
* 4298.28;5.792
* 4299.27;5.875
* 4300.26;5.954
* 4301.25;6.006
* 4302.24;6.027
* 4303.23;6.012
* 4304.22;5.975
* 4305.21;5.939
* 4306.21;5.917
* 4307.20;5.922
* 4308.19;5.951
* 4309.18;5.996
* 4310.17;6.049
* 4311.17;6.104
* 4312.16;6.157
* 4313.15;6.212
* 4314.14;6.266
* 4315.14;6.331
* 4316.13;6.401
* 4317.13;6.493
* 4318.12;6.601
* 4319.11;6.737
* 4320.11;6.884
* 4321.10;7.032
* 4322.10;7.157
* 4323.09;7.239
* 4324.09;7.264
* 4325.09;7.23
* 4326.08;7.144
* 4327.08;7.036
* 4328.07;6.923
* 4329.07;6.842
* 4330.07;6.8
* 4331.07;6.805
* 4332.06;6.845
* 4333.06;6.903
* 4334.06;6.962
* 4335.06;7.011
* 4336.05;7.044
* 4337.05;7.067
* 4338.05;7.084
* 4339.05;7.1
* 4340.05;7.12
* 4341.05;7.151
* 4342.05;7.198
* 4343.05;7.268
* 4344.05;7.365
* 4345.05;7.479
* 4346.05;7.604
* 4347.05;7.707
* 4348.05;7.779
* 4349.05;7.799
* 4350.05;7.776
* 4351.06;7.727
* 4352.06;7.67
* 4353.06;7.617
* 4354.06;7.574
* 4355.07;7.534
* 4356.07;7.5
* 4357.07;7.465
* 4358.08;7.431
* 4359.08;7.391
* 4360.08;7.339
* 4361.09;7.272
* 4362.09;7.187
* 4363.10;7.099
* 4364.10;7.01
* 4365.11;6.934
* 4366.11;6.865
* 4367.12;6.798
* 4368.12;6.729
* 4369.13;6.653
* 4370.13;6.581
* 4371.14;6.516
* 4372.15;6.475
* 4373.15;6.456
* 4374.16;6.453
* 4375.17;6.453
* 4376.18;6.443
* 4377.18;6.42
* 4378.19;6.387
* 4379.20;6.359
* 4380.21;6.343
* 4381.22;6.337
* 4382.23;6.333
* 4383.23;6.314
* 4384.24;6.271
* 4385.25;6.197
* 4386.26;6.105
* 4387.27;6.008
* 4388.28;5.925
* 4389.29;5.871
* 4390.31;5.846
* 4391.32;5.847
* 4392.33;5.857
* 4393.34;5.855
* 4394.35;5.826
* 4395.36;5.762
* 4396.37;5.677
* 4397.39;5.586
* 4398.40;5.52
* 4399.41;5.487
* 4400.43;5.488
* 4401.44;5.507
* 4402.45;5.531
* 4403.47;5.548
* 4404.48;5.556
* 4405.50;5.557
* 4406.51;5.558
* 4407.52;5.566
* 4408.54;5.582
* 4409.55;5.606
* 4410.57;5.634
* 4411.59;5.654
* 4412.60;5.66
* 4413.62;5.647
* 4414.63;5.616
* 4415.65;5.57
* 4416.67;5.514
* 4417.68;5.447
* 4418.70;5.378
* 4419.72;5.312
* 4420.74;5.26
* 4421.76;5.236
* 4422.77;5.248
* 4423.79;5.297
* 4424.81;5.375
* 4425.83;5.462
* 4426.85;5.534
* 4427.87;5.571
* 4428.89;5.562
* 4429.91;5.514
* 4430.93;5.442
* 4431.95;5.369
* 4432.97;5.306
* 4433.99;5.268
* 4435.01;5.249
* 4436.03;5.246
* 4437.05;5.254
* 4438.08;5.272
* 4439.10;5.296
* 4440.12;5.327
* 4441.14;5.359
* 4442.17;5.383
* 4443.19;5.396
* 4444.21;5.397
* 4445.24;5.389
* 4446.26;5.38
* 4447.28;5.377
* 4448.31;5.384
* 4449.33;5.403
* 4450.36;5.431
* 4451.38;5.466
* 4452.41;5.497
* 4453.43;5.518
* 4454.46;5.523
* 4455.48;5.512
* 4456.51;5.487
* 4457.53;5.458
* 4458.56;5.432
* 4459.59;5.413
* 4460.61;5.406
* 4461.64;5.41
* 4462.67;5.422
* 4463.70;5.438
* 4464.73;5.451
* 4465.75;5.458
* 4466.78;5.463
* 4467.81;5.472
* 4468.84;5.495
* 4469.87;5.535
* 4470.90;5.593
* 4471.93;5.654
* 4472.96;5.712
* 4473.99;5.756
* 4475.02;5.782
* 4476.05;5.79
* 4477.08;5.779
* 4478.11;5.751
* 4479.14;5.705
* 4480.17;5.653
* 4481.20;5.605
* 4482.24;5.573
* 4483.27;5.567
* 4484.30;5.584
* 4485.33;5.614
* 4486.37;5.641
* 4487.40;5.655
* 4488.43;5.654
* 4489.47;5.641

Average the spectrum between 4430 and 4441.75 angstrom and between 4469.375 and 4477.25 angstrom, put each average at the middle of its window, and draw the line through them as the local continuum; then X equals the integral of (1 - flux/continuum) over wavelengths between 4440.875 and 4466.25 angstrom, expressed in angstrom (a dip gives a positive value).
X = 0.3 angstrom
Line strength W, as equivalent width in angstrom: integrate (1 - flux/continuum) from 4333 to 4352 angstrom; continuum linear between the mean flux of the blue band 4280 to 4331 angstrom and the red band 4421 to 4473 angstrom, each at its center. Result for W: -4.8 angstrom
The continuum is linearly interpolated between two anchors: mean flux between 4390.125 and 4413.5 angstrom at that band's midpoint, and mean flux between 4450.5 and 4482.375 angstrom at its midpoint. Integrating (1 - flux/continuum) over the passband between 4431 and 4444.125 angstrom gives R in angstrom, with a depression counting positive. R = 0.6 angstrom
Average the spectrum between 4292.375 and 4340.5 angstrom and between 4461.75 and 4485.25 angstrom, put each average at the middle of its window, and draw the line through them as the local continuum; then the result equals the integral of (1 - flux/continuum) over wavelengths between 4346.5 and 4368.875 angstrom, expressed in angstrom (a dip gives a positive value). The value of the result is -4.1 angstrom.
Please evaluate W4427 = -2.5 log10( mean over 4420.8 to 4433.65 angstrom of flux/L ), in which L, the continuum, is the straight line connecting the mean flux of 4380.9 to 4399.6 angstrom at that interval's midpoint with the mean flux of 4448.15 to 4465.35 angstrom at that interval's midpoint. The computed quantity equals 0.05 mag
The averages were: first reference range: 5.93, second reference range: 5.45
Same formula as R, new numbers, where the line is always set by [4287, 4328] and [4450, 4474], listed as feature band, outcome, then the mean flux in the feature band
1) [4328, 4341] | -2.1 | 6.97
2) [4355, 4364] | -2.2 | 7.34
